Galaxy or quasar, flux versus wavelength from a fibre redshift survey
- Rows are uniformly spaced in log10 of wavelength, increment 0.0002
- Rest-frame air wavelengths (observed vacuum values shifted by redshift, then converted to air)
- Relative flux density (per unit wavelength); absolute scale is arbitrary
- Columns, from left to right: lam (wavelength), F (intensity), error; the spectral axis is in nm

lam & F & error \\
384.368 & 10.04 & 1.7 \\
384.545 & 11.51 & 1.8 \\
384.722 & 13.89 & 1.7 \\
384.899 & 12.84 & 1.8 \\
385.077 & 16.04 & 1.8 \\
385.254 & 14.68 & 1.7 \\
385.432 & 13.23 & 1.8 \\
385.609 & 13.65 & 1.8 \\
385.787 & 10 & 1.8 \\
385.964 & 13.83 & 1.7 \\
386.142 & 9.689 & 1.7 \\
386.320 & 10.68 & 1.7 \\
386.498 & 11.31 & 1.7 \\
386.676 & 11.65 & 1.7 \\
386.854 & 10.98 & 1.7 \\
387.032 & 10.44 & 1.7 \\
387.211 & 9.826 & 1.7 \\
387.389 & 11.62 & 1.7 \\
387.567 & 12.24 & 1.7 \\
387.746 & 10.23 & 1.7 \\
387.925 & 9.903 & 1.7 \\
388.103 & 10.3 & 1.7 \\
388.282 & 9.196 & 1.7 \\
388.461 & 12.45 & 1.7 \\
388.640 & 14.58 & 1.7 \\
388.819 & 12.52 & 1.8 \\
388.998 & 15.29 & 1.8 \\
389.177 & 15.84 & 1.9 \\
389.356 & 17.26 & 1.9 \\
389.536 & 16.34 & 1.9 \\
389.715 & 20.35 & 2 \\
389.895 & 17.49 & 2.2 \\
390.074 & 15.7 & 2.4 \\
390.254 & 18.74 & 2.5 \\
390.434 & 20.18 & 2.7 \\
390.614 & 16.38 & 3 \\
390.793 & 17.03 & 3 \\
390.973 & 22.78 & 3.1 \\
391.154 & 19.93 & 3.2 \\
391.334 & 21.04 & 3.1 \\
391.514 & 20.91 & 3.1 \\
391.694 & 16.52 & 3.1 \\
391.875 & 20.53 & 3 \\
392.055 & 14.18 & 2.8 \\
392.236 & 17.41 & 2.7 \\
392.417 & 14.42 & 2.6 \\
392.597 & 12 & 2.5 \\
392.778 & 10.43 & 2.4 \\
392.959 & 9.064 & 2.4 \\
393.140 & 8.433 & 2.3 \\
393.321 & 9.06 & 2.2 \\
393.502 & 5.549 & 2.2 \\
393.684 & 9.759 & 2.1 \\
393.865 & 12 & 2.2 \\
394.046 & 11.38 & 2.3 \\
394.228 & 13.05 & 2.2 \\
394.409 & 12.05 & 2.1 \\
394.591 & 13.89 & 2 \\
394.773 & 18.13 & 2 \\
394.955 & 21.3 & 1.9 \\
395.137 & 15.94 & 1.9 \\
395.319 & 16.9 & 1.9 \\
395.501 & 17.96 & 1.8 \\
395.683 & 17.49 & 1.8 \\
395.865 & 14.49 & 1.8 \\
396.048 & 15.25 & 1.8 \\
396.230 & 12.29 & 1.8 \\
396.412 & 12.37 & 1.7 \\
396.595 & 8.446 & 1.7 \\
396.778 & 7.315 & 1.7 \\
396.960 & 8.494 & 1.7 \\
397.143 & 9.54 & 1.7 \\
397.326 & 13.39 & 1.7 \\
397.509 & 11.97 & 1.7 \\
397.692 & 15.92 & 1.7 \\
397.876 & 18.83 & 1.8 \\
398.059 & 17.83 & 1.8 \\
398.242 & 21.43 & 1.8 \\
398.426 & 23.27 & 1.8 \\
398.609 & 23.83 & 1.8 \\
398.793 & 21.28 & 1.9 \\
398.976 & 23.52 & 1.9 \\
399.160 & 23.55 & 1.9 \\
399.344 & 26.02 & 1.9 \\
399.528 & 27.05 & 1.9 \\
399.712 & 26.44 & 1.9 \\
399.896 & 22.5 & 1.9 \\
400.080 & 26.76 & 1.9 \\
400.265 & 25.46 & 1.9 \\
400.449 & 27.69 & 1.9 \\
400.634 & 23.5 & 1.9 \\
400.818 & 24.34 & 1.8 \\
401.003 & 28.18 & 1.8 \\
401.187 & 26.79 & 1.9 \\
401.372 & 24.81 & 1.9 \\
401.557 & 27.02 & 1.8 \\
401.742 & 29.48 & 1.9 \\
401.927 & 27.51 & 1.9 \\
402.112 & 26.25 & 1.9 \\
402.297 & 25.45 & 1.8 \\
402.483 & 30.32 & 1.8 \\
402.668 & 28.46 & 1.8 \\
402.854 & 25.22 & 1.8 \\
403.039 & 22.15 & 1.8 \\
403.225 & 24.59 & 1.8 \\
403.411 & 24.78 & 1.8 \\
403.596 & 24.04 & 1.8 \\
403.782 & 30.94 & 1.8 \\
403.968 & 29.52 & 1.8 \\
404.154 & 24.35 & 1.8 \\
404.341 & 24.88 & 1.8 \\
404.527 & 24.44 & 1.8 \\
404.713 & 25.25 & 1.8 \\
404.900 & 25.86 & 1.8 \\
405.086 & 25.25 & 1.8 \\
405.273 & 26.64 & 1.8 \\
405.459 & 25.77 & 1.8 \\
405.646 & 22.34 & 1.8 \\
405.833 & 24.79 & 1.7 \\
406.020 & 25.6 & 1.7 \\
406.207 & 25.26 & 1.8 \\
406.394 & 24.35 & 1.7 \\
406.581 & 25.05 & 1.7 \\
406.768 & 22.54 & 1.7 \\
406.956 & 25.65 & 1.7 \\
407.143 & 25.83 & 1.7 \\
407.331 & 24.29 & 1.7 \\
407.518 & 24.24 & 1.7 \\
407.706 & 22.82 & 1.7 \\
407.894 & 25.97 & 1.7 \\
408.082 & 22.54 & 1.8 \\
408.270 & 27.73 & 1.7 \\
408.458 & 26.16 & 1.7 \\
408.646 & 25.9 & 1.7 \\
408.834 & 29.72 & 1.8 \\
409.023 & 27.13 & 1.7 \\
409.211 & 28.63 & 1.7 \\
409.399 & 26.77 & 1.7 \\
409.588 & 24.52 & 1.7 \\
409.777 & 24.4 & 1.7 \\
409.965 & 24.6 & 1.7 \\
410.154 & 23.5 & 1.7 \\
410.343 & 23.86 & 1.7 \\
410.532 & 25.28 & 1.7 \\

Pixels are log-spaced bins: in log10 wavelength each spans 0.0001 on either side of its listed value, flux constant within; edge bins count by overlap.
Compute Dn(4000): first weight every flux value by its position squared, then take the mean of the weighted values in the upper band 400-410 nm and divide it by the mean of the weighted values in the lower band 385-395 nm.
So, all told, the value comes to 2.0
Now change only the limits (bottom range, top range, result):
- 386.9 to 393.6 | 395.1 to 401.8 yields 1.44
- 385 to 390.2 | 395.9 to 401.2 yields 1.59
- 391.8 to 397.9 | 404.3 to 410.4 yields 2.05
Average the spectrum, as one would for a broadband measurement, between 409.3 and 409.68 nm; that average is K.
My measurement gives 25.7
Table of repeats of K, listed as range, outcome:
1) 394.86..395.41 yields 18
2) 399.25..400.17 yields 25.8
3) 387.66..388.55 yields 10.4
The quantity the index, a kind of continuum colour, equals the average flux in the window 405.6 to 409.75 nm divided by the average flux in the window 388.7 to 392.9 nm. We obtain 1.49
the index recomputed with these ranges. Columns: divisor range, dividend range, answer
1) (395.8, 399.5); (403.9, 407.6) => 1.50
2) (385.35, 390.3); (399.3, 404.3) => 2.02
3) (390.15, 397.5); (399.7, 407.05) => 1.79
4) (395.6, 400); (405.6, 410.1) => 1.43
